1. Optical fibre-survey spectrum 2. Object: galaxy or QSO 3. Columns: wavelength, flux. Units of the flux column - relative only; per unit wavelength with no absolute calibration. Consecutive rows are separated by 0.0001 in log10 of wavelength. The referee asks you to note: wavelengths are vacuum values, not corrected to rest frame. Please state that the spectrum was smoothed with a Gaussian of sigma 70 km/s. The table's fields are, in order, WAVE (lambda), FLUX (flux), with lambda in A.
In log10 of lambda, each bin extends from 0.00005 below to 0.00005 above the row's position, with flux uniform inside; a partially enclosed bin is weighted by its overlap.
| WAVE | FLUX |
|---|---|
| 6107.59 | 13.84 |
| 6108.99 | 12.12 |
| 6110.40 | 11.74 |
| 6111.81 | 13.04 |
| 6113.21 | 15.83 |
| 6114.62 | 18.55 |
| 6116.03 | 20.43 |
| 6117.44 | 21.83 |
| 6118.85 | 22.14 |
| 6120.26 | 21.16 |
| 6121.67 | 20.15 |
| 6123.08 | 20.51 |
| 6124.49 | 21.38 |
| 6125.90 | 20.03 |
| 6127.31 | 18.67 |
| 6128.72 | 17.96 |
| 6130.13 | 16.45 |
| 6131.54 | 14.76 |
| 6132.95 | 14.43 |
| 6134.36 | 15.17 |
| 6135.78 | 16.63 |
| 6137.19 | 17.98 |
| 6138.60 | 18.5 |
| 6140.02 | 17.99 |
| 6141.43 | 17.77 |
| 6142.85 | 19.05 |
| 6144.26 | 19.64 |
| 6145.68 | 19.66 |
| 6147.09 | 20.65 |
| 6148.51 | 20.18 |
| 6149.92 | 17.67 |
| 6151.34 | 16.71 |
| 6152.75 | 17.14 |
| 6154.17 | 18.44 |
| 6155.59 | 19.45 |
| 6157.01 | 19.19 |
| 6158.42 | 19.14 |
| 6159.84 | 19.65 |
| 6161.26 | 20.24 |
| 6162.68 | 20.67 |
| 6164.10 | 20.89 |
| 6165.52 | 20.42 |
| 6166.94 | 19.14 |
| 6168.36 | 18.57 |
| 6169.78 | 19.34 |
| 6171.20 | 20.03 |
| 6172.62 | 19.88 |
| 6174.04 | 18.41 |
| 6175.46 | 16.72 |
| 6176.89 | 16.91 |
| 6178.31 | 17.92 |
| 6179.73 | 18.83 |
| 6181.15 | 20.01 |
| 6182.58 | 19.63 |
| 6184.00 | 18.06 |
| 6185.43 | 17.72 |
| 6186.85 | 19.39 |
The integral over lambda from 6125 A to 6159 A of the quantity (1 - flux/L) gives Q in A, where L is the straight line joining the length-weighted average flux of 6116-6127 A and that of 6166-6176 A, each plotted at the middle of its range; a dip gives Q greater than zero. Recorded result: 3.4 A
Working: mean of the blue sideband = 20.9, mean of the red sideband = 19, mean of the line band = 18.1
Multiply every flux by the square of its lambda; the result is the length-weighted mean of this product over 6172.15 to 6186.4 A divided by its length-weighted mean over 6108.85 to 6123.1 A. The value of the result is 1.04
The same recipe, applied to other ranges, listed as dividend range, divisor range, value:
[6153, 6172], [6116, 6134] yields 1.04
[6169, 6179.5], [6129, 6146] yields 1.08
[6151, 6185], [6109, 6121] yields 1.09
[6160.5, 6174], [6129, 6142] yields 1.20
